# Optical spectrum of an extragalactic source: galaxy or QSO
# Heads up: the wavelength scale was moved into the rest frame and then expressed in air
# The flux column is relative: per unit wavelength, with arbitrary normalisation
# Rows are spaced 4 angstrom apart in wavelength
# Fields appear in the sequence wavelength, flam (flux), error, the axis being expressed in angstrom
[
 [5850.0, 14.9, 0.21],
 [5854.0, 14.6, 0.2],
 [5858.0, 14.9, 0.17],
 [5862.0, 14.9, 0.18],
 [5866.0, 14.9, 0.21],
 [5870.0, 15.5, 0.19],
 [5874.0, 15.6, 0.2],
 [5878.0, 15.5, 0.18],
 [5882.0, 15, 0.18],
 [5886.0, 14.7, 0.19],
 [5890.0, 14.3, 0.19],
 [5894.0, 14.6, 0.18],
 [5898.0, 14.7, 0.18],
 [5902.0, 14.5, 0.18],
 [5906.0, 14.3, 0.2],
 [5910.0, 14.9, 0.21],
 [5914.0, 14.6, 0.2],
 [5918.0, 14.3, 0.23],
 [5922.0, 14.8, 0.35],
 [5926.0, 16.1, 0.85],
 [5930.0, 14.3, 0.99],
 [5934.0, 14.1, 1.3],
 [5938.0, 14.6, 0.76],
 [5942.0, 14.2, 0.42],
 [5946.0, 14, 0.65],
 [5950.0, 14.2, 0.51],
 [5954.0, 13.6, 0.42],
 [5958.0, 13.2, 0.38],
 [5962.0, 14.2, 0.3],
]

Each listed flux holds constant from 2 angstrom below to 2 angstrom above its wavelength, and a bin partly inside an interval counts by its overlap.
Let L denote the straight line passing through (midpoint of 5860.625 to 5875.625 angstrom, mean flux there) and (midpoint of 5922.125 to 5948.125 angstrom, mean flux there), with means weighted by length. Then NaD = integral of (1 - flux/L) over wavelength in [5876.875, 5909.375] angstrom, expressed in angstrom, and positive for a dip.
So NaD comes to 0.6 angstrom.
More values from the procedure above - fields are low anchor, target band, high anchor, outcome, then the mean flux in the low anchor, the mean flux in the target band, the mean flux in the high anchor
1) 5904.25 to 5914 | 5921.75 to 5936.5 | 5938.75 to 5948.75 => -0.5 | 14.6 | 14.8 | 14.2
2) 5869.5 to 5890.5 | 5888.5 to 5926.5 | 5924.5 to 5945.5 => 0.5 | 15.1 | 14.7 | 14.6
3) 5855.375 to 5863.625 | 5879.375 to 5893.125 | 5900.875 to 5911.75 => 0.0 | 14.9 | 14.7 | 14.6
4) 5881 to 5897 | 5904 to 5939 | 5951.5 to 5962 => -1.3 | 14.6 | 14.7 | 13.6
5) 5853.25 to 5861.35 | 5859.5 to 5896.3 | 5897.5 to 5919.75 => -0.8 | 14.8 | 15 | 14.5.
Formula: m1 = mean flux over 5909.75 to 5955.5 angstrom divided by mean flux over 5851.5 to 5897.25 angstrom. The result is 1.0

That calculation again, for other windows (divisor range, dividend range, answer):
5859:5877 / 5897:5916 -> 0.96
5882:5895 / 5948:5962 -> 0.94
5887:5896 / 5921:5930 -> 1.05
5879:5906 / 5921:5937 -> 1.01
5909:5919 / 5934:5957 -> 0.96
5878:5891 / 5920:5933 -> 1.01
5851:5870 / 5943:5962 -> 0.93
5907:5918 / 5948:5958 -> 0.94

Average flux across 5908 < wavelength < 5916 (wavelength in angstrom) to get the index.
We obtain 14.8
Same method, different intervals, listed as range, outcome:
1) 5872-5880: 15.6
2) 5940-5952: 14.1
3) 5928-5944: 14.3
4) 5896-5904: 14.6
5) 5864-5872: 15.2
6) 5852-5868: 14.8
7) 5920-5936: 14.8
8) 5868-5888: 15.3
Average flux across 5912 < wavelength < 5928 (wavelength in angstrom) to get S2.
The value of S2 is 14.9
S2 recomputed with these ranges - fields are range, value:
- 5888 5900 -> 14.5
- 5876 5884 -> 15.2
